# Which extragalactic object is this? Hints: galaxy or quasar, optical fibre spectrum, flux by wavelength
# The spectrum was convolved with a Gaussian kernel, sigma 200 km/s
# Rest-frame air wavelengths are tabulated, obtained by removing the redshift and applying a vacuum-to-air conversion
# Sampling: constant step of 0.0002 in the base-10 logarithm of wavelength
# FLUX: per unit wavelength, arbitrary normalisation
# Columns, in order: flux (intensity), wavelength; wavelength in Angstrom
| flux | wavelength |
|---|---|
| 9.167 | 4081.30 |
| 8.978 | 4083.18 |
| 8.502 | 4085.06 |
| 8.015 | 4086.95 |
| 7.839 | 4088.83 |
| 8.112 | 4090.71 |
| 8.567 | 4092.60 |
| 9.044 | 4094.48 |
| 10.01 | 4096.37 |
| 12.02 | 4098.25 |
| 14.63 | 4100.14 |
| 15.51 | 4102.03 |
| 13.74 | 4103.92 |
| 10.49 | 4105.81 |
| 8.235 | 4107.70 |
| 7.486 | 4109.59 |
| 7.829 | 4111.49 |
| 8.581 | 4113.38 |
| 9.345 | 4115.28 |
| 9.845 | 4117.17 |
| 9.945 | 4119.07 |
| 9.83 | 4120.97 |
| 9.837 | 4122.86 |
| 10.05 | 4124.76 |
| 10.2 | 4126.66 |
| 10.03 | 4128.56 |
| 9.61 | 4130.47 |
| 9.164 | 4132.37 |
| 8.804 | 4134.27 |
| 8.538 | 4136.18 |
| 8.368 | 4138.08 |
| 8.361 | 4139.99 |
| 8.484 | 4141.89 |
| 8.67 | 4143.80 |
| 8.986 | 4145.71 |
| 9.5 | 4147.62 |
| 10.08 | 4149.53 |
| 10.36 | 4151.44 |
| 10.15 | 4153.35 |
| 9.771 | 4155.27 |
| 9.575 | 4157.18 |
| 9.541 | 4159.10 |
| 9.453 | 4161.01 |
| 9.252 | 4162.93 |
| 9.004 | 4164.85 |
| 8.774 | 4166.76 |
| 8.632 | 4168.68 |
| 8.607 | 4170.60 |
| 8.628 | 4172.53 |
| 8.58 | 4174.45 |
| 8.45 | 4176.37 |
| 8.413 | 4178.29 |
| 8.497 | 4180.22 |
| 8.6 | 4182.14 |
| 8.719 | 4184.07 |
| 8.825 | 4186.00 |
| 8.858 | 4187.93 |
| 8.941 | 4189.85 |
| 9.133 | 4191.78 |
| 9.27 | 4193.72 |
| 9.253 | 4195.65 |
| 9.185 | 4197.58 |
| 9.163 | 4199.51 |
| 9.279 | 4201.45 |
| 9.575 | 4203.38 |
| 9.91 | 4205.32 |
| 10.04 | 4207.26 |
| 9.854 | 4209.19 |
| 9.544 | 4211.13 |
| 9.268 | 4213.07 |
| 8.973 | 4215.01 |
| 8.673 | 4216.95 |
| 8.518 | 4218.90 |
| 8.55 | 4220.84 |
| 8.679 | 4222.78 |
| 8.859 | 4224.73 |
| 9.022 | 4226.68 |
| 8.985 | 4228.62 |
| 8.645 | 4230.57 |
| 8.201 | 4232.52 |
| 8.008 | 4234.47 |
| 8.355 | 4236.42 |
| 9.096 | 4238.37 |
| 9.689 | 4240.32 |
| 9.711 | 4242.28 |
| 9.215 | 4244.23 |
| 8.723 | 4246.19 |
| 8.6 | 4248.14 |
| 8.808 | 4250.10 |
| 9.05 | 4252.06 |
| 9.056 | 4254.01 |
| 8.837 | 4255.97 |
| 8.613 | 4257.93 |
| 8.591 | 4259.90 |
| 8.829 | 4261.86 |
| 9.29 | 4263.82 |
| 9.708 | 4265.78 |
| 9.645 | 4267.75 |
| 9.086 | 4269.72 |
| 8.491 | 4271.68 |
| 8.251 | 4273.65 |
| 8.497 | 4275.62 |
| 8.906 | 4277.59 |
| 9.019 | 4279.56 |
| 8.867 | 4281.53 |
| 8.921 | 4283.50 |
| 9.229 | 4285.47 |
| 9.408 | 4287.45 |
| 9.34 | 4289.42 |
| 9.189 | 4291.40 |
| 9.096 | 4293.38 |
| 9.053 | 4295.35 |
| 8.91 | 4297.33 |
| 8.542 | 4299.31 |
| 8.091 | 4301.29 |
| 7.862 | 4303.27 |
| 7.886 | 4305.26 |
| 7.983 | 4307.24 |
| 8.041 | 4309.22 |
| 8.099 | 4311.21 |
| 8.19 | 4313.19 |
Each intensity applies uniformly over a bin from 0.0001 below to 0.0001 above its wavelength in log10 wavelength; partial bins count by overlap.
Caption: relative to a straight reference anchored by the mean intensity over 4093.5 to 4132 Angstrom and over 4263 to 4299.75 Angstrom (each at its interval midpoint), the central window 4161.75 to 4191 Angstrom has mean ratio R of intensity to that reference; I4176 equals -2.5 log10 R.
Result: 0.13 mag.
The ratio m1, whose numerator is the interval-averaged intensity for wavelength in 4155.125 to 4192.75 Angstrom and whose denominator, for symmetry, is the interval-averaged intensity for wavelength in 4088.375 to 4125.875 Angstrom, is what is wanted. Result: 0.88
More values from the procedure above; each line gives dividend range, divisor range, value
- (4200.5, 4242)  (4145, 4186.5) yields 0.99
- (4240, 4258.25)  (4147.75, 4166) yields 0.93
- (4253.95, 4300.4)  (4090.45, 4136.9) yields 0.90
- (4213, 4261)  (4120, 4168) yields 0.94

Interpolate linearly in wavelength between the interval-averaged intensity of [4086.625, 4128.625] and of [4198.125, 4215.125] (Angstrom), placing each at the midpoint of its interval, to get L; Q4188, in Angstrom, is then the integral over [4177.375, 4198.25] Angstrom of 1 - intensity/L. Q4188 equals 1.6 Angstrom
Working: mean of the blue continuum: 9.99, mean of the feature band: 8.88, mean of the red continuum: 9.53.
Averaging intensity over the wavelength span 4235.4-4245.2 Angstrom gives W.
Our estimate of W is 9.21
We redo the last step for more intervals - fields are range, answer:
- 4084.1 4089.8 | 8.12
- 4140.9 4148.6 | 8.92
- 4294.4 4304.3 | 8.48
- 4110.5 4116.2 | 8.56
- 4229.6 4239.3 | 8.46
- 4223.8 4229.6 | 8.96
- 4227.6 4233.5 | 8.62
